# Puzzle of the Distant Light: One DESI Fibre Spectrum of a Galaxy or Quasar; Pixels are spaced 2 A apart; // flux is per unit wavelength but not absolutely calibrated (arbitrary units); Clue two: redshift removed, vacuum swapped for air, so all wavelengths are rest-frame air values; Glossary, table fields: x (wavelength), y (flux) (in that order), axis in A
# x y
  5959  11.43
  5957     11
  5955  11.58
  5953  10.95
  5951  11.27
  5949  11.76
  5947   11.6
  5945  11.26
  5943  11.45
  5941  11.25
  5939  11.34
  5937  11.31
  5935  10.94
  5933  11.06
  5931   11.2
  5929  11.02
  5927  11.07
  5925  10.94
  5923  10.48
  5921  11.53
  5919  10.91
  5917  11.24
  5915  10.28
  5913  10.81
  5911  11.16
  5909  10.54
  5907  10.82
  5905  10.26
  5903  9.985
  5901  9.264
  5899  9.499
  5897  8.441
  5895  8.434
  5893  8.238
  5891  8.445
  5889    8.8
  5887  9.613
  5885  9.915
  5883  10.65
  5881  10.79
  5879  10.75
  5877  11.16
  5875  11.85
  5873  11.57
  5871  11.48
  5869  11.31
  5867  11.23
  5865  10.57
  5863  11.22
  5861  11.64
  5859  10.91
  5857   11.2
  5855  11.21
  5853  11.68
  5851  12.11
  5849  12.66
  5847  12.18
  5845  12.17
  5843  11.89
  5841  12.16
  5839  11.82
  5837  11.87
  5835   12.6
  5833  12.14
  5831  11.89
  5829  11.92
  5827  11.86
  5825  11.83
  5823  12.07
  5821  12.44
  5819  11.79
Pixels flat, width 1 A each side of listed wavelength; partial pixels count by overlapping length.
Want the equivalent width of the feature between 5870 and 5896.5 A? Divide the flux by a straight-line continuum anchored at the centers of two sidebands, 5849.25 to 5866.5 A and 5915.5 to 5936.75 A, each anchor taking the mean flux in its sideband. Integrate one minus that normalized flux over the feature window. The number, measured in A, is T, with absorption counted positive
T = 2.71 A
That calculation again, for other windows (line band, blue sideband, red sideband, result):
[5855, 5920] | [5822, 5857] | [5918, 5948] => 6.4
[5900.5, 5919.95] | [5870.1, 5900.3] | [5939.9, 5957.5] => -0.1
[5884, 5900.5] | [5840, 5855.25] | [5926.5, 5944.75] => 3.8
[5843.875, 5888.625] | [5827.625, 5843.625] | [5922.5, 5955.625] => 2.1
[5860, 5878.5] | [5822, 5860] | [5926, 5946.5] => 0.6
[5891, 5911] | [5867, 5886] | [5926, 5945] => 2.9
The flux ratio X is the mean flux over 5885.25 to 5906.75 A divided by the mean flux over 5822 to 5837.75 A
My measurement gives 0.76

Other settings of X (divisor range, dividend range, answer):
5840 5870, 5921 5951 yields 0.97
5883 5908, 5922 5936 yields 1.17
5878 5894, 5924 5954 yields 1.16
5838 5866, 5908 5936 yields 0.94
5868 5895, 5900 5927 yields 1.04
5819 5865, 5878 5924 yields 0.85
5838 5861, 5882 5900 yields 0.77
